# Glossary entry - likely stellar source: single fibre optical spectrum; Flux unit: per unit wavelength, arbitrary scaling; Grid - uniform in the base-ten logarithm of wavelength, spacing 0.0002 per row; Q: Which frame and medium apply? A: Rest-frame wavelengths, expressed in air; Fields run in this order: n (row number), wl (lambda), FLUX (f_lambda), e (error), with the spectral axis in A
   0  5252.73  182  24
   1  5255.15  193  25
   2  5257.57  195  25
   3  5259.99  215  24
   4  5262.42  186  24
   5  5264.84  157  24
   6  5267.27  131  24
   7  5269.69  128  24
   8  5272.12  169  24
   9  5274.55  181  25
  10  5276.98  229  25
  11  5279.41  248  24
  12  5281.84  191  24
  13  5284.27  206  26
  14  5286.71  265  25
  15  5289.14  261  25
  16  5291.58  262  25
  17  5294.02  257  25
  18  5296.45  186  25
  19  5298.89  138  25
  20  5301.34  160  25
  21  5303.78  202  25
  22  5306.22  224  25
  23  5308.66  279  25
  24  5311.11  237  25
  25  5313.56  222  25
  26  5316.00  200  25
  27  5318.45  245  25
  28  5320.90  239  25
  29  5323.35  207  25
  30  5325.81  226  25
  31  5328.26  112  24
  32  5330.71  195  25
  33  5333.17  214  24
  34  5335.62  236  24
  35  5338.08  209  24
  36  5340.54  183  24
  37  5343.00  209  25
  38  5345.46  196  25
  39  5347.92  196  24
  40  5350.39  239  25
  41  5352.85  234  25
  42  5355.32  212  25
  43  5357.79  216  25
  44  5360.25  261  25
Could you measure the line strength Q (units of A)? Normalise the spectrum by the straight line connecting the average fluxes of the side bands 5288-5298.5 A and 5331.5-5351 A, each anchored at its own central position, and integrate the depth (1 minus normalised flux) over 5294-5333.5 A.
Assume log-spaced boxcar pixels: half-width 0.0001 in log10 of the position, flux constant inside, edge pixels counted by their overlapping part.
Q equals 2.8 A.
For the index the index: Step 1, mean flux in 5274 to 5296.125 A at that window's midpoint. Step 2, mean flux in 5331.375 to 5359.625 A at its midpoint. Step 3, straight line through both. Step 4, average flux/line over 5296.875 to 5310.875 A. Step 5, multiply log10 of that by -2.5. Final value 0.12 mag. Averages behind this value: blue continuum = 233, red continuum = 214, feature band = 202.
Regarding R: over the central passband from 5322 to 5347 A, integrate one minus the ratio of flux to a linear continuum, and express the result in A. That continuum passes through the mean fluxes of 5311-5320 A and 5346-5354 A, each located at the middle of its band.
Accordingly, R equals 2.7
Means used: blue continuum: 225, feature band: 199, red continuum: 221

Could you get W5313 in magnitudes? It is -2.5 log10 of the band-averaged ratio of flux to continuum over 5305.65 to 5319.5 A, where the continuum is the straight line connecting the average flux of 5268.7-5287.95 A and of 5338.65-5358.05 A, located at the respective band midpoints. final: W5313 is -0.139 mag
